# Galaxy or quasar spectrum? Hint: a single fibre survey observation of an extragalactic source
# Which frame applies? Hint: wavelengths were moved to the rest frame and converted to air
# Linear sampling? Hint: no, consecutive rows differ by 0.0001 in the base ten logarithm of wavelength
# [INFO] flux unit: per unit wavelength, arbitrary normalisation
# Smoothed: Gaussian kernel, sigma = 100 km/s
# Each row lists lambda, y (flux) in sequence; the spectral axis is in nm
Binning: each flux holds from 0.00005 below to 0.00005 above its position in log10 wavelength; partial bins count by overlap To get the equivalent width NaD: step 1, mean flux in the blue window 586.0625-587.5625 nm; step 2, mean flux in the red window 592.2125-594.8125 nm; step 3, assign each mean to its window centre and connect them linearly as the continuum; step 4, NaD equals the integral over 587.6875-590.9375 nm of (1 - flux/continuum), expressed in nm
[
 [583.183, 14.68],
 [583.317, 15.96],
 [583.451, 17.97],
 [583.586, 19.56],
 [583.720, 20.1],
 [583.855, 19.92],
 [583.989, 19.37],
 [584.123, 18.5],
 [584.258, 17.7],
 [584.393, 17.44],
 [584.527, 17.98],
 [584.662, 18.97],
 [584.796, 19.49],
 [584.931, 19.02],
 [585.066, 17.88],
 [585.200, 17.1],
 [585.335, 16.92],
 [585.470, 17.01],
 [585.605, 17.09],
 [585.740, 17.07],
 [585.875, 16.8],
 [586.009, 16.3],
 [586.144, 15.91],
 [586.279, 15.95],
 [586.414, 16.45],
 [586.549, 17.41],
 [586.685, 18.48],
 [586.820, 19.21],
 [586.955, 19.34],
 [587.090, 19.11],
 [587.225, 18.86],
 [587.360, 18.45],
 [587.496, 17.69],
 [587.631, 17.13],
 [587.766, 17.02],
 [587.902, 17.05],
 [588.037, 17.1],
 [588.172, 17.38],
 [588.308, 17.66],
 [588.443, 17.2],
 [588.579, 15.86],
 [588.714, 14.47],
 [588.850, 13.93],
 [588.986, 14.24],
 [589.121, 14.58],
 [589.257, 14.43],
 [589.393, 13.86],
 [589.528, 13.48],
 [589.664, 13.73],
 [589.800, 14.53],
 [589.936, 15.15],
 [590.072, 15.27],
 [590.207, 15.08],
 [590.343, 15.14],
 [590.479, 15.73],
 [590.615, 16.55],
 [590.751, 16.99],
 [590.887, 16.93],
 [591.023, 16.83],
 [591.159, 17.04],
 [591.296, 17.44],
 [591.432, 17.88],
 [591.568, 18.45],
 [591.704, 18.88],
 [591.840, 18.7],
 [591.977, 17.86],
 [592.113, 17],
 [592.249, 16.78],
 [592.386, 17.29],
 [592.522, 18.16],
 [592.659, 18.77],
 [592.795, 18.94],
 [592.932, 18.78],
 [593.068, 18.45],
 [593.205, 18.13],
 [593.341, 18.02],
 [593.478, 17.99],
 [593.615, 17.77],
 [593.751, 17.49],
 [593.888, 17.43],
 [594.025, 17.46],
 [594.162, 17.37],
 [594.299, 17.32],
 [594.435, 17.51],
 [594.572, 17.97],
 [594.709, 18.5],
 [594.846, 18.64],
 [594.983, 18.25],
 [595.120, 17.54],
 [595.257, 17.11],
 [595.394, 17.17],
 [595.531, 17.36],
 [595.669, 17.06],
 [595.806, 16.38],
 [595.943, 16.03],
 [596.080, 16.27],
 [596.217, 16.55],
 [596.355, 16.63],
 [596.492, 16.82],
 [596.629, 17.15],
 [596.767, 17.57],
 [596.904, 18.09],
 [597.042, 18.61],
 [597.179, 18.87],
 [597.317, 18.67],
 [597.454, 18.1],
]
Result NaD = 0.42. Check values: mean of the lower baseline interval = 17.9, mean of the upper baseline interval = 17.9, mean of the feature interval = 15.6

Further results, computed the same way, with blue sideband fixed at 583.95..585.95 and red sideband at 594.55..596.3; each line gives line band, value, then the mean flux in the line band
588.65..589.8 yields 0.229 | 14.1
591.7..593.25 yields -0.061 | 18.1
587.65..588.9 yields 0.085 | 16.5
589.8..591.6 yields 0.118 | 16.4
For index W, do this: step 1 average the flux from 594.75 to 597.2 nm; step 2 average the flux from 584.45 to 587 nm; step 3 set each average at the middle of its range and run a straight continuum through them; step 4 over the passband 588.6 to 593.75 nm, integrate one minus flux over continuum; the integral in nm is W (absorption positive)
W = 0.25 nm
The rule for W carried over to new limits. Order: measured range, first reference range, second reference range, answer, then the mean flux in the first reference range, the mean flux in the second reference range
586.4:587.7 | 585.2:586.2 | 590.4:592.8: -0.10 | 16.8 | 17.5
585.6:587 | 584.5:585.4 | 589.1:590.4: -0.01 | 18.2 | 14.5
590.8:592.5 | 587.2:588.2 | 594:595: 0.01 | 17.5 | 17.9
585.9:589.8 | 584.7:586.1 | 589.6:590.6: -0.06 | 17.5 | 15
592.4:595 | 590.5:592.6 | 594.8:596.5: -0.12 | 17.5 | 17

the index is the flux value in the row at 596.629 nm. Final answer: 17.15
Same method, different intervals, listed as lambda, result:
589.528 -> 13.48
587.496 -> 17.69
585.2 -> 17.1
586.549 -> 17.41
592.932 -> 18.78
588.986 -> 14.24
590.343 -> 15.14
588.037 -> 17.1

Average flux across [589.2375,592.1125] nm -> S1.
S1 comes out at 16.2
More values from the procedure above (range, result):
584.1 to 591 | 16.7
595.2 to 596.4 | 16.7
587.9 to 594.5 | 16.7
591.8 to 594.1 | 17.9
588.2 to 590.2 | 14.9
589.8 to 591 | 15.8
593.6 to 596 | 17.5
